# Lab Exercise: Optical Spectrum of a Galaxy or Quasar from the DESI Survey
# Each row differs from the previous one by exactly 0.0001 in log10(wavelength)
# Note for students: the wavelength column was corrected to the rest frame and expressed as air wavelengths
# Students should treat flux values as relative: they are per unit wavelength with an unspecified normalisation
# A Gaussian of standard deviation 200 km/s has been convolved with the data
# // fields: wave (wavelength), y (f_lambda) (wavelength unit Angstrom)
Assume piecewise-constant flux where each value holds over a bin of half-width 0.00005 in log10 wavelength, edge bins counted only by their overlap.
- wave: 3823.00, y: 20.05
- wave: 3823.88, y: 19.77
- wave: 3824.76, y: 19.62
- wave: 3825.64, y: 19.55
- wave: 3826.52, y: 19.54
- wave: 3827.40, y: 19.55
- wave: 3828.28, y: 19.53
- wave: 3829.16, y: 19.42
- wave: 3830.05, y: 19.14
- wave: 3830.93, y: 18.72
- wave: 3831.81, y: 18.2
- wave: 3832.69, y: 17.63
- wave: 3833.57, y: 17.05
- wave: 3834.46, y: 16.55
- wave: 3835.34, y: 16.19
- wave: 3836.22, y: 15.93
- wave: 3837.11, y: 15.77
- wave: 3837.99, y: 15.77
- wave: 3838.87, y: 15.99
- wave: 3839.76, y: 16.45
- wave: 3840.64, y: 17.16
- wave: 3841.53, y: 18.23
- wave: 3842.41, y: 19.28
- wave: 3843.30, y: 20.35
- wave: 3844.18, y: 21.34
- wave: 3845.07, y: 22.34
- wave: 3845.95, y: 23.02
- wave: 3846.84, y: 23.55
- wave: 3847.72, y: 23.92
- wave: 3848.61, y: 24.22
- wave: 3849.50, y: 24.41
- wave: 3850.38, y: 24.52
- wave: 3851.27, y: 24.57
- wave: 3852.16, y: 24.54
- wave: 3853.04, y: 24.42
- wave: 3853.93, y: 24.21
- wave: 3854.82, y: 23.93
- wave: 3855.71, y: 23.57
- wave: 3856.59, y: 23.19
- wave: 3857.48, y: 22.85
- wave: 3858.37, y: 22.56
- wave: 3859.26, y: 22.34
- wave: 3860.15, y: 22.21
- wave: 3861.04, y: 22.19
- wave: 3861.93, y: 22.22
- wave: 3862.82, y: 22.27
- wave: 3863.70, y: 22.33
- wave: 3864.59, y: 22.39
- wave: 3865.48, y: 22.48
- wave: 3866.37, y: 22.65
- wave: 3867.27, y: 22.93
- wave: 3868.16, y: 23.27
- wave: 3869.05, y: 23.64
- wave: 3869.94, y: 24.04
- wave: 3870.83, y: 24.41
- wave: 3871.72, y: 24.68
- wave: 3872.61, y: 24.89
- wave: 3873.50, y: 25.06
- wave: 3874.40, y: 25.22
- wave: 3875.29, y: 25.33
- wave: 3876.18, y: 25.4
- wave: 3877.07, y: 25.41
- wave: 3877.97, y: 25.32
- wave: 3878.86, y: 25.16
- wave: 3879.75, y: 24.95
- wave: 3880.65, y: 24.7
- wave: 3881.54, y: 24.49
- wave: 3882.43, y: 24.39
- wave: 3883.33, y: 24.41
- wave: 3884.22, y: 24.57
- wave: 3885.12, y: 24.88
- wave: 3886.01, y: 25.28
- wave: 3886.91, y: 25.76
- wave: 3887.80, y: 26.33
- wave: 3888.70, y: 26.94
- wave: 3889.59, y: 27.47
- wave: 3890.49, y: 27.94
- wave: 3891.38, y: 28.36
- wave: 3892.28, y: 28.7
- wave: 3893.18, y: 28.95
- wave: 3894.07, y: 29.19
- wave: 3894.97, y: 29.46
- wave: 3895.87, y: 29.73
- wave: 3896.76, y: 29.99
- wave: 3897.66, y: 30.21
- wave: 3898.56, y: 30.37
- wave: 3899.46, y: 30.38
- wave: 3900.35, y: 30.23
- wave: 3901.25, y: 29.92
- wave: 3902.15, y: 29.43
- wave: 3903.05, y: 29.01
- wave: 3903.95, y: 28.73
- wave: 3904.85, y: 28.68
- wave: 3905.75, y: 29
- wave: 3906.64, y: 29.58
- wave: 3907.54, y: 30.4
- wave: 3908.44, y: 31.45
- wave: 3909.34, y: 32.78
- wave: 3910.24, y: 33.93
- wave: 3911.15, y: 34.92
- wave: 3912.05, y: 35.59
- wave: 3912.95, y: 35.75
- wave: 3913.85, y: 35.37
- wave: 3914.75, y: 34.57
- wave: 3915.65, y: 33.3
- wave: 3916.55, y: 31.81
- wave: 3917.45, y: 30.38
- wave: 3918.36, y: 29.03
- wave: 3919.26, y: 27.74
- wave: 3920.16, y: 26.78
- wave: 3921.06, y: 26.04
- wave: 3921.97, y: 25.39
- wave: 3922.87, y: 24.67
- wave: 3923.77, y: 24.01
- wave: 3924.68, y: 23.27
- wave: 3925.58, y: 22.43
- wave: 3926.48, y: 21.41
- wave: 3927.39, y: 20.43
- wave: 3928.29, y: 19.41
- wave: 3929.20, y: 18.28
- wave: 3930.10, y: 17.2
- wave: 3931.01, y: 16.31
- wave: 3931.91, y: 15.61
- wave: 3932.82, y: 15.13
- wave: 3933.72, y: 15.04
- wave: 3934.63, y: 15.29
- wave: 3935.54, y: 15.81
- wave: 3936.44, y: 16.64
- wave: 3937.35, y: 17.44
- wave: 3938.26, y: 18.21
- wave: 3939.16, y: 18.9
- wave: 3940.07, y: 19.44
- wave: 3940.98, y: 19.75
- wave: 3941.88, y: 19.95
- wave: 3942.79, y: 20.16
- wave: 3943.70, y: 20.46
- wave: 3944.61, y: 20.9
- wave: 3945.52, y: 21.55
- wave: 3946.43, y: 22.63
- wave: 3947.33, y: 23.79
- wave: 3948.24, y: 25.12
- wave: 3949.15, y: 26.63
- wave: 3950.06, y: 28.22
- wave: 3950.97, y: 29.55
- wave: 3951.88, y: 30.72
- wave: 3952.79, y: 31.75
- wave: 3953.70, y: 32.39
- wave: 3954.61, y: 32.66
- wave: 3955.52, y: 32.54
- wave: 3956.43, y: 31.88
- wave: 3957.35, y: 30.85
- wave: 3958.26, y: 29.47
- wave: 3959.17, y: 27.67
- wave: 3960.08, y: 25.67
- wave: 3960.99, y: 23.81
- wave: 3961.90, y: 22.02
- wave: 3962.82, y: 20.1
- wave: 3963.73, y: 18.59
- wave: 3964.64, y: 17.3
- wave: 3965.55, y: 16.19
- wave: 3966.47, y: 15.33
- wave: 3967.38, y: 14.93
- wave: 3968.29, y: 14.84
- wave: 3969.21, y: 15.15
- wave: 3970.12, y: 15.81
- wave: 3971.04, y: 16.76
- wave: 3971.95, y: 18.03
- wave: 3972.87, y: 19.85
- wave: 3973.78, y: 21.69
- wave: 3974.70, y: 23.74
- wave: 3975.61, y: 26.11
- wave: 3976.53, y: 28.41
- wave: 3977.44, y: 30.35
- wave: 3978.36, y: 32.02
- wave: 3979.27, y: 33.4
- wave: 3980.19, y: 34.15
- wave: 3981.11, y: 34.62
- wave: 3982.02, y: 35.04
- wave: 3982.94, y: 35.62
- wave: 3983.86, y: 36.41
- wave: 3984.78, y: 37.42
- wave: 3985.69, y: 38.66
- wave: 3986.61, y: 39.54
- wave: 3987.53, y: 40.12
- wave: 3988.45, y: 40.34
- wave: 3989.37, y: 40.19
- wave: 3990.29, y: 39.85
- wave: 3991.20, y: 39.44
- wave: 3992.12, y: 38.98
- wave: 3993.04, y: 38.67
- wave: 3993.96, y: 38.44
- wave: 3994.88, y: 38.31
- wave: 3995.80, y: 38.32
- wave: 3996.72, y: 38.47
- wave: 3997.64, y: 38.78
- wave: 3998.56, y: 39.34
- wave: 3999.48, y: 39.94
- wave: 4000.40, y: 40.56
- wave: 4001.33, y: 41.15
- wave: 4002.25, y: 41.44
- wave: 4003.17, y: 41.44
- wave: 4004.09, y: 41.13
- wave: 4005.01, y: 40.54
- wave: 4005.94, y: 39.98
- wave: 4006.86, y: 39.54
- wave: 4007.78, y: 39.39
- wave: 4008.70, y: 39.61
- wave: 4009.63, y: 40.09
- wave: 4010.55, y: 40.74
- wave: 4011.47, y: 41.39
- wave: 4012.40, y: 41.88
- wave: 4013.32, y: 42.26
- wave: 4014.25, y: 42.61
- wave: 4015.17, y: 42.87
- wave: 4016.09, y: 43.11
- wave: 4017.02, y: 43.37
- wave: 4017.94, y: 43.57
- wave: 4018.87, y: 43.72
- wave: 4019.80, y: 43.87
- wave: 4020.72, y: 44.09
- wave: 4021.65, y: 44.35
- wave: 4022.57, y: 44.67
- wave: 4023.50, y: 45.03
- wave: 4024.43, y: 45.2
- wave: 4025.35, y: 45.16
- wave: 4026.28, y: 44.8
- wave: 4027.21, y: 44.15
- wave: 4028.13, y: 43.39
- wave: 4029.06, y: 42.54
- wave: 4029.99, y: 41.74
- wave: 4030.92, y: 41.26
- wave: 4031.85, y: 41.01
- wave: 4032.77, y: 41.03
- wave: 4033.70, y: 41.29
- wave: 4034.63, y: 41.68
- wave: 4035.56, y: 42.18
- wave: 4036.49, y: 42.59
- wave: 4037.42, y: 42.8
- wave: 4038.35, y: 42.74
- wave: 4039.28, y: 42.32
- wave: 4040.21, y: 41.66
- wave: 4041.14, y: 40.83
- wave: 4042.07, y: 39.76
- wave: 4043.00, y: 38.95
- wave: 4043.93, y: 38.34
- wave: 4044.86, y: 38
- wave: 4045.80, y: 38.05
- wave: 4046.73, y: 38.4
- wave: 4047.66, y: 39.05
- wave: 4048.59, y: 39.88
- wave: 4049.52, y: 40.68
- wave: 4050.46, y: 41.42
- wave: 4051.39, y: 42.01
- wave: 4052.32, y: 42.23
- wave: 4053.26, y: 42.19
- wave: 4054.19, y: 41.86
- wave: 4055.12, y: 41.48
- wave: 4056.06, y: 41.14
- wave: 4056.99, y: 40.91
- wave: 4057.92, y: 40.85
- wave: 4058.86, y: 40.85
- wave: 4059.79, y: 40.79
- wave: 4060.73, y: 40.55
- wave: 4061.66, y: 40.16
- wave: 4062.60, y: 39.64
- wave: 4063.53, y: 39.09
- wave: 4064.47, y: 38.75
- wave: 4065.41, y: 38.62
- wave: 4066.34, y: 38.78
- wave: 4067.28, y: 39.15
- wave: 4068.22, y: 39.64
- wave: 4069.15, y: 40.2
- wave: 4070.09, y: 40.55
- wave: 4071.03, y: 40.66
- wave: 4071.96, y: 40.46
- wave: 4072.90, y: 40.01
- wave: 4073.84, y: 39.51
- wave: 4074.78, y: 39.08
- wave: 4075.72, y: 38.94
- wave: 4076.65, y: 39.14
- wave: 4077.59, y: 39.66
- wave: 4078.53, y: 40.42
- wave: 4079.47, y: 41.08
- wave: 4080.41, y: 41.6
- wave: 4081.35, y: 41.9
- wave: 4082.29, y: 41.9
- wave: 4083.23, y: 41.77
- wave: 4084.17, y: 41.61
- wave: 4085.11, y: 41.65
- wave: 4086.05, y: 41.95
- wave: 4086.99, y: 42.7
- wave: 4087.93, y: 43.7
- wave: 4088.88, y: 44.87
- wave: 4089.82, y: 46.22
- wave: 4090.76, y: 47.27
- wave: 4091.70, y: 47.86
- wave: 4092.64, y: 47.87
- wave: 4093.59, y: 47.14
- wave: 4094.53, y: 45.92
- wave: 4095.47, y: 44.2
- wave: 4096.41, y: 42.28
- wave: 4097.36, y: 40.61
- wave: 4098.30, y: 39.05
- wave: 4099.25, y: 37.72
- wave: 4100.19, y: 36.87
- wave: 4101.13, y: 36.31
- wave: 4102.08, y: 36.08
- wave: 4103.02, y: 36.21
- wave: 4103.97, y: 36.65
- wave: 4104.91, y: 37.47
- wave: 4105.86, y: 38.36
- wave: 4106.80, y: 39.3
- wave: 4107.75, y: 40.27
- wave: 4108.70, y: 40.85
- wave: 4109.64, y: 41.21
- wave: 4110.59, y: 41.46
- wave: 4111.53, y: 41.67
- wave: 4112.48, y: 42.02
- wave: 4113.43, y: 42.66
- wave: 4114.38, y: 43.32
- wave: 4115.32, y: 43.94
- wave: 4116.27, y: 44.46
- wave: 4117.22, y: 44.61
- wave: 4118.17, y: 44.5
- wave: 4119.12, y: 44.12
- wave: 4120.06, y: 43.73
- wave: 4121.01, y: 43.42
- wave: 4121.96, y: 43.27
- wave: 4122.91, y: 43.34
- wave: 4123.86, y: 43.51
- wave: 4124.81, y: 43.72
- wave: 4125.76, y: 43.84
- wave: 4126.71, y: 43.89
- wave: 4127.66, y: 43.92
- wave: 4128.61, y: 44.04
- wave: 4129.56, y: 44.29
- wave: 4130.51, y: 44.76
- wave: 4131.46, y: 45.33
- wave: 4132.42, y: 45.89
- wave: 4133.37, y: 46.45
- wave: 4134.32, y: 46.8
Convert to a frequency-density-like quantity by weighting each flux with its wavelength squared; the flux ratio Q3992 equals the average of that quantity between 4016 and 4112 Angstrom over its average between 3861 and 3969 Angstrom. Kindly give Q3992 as 1.77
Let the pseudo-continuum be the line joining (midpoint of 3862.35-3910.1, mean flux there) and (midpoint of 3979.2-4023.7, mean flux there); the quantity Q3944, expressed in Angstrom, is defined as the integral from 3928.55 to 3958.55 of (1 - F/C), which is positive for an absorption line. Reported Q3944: 9.8 Angstrom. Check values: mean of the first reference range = 26.7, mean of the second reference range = 40.2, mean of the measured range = 22.7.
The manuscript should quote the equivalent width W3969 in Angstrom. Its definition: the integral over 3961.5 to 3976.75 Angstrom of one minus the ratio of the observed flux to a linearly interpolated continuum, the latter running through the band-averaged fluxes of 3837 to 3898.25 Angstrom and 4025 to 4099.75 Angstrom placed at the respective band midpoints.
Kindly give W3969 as 6.5 Angstrom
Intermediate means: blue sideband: 24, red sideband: 41.4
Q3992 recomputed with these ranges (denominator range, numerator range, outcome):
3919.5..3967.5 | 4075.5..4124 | 2.02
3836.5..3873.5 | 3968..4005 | 1.63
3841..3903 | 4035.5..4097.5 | 1.82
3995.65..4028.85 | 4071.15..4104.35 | 1.02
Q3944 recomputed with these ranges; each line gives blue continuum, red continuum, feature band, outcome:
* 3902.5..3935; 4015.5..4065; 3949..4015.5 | 4.1 Angstrom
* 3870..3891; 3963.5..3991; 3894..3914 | -3.9 Angstrom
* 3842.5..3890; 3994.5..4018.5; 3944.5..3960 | 2.7 Angstrom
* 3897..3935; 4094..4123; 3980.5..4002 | -4.1 Angstrom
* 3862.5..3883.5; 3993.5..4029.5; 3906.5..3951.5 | 9.6 Angstrom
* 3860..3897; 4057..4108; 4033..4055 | -1.7 Angstrom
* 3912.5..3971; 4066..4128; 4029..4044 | -3.0 Angstrom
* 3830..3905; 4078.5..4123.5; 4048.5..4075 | -1.0 Angstrom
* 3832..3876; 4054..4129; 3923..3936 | 4.3 Angstrom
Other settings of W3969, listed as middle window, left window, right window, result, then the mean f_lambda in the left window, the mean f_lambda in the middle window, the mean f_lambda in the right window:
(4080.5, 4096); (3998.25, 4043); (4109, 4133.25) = -0.4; 42.1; 44.2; 43.7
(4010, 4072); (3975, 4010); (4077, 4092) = -1.7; 37.7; 41.5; 42.8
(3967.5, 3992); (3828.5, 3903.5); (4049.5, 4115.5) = 2.0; 23.7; 30.2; 41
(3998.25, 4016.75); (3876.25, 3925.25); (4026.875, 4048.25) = -1.3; 28.6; 41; 41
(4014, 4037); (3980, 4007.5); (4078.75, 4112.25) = -2.0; 38.9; 43.2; 41.5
